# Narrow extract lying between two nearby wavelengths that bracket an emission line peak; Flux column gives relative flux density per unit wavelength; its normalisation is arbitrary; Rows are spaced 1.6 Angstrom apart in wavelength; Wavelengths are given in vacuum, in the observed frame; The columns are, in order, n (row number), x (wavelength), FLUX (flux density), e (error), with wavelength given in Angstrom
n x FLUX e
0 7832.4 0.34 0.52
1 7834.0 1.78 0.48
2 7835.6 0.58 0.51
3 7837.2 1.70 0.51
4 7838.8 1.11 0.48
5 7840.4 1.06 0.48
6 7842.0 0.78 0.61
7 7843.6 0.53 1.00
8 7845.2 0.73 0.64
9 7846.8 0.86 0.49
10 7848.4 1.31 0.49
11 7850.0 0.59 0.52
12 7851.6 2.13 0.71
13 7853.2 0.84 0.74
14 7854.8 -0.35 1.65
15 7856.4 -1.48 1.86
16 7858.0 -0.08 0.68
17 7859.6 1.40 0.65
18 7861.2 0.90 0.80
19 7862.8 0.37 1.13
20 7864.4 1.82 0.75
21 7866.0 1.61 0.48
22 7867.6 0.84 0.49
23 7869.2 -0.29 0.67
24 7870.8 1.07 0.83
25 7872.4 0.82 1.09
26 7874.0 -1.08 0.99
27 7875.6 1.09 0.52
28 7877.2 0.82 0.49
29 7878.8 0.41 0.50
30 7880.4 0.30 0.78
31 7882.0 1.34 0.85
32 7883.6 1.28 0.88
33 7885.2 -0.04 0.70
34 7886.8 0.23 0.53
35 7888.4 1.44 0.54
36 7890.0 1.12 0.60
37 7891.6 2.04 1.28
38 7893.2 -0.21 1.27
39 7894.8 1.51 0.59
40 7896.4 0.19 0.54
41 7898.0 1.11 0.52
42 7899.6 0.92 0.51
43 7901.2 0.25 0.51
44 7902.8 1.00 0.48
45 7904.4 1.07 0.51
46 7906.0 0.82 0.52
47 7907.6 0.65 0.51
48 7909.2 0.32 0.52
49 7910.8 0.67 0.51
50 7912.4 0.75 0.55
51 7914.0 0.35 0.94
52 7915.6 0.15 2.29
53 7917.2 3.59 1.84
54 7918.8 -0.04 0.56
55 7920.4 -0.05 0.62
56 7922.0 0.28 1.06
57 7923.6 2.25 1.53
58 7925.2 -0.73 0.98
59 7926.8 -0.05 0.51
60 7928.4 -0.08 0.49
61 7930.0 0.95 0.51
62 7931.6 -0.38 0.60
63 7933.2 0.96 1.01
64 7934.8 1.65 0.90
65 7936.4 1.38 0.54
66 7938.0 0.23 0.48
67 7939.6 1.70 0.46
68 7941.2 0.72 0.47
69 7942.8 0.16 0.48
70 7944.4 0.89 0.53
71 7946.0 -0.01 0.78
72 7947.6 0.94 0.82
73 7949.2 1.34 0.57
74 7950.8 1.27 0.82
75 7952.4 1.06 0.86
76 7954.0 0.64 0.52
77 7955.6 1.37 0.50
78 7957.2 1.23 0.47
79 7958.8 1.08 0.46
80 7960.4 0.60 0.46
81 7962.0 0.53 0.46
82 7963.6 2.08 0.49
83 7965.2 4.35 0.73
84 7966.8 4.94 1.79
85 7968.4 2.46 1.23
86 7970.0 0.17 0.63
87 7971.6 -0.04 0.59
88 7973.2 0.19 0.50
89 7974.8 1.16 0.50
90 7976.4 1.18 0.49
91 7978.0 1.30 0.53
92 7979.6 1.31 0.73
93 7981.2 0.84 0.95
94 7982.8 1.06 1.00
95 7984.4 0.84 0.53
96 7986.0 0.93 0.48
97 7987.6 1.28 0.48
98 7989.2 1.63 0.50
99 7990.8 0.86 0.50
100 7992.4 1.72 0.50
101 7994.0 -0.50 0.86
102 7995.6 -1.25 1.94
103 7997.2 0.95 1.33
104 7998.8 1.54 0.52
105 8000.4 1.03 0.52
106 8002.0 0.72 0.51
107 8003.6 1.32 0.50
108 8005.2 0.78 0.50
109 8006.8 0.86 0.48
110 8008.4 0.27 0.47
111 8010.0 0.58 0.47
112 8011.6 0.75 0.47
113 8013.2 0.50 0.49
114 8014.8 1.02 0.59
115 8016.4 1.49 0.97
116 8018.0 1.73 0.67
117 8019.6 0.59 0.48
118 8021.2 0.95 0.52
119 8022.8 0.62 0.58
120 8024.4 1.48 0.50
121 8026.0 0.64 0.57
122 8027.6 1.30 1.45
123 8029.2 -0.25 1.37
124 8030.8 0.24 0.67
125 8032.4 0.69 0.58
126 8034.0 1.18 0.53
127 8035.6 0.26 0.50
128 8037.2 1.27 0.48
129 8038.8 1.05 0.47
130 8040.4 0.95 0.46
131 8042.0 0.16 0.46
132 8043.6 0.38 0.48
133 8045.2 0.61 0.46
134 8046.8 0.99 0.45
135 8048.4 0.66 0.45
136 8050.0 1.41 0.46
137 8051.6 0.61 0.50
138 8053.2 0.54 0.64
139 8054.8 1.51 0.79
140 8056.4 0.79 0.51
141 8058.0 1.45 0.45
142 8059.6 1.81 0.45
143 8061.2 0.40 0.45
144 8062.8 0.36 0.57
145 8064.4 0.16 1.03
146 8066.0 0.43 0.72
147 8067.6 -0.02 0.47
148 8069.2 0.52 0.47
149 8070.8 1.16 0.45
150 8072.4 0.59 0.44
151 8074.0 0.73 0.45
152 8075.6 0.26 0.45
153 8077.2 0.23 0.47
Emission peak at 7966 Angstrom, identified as Hgamma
